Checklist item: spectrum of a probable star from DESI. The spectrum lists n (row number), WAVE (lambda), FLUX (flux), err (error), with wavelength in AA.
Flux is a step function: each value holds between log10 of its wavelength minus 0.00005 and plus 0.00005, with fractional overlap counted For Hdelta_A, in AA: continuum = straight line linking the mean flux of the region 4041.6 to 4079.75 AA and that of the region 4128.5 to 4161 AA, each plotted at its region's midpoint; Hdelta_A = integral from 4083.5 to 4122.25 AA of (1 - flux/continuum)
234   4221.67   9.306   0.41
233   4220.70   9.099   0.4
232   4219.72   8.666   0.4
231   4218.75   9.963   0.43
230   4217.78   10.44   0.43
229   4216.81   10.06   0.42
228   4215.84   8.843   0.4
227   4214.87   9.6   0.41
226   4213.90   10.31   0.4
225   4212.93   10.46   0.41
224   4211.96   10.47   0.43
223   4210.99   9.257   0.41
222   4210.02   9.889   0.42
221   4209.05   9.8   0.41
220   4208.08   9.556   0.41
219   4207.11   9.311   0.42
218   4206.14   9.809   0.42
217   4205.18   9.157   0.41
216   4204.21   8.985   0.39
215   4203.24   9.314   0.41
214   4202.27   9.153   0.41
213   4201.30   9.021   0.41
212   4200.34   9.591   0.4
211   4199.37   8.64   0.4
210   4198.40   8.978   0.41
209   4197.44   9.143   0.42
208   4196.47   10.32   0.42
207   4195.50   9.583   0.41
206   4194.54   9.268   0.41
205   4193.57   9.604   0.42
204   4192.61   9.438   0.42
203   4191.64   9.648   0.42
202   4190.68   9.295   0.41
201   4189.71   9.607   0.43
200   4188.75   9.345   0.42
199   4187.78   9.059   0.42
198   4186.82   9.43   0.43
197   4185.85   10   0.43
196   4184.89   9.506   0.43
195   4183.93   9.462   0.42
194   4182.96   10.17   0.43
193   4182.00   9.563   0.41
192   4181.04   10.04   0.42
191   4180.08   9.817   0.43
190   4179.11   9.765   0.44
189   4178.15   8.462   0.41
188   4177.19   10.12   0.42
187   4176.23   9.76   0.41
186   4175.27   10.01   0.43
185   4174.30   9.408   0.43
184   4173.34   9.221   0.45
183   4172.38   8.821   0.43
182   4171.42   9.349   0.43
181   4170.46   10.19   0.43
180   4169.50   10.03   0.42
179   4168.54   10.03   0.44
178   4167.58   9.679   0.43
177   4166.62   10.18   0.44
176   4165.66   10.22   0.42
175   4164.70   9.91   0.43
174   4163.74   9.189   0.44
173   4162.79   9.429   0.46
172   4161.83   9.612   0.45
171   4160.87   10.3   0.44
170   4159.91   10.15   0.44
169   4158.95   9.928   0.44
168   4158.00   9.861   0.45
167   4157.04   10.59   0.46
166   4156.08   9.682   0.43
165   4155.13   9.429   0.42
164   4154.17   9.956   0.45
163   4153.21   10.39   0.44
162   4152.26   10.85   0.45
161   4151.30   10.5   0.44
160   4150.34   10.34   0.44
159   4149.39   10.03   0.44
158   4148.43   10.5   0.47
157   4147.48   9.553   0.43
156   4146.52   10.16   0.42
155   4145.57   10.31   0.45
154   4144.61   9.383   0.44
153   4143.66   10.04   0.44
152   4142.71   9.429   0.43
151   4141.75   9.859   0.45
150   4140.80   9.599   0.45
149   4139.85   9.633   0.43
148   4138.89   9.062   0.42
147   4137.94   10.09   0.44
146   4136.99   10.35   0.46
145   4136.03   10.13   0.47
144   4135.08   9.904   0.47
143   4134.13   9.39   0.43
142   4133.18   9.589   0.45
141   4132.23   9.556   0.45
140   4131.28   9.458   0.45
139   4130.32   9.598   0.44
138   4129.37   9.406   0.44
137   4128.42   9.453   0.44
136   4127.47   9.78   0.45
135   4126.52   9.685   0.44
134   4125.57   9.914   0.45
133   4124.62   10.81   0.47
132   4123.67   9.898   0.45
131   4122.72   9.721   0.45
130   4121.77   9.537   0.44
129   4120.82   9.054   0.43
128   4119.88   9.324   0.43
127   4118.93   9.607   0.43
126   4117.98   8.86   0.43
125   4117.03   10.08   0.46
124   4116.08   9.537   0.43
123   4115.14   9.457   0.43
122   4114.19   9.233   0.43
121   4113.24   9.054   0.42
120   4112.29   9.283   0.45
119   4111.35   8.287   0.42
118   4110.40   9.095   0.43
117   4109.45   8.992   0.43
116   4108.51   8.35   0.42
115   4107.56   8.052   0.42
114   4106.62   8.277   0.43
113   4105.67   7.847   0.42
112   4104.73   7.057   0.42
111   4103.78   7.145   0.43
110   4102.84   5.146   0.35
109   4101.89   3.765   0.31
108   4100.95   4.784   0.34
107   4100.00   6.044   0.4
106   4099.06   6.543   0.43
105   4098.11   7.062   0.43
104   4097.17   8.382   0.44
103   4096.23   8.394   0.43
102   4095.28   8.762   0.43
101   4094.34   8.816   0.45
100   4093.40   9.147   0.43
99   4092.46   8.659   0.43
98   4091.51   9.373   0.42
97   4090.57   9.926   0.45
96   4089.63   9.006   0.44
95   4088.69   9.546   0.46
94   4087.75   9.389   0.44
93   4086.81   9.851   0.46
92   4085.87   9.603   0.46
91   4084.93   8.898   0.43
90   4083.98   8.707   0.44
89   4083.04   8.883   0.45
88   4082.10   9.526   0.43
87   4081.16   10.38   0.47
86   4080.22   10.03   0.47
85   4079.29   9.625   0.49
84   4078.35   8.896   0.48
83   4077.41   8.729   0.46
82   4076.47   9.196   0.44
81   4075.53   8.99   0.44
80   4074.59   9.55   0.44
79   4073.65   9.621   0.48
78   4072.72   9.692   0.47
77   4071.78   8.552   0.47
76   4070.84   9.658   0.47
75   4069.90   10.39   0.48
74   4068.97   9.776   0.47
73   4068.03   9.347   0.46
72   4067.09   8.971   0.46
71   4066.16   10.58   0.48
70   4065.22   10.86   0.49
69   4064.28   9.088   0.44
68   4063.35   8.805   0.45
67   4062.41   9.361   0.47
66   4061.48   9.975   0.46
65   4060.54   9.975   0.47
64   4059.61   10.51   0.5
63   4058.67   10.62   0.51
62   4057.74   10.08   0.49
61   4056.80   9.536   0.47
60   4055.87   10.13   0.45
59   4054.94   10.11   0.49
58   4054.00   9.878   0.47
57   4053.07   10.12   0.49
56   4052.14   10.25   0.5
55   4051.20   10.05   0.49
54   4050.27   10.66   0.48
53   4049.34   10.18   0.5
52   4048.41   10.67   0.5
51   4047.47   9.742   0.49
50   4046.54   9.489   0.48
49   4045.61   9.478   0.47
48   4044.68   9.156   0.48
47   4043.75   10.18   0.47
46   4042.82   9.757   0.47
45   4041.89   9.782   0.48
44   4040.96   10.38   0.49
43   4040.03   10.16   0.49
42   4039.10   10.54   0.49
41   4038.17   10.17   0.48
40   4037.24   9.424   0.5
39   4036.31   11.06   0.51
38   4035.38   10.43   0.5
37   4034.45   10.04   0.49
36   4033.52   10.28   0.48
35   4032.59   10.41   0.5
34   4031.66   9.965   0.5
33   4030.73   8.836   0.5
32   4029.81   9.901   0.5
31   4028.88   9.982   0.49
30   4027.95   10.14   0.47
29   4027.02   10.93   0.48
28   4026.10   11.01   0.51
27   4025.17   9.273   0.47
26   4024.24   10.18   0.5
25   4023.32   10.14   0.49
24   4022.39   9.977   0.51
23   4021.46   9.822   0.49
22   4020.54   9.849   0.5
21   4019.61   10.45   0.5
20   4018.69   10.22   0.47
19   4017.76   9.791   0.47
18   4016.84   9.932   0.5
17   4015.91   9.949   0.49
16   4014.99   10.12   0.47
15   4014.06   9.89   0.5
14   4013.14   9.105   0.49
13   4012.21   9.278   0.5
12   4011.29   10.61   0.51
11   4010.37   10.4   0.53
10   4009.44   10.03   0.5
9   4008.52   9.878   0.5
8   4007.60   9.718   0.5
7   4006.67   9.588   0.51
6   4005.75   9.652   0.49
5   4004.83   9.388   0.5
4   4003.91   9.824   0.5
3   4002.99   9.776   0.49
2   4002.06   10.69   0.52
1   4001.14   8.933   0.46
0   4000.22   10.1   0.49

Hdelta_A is 5.48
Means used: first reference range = 9.76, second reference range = 9.9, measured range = 8.44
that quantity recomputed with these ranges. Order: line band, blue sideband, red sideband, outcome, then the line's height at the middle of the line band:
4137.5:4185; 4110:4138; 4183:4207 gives -1.77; 9.48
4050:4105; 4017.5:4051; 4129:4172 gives 5.21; 10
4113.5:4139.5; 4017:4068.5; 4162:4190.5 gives 0.36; 9.78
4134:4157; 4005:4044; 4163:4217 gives -0.62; 9.7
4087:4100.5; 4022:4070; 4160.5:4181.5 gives 1.87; 9.89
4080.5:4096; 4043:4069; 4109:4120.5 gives 0.43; 9.54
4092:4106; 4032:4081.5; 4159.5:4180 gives 3.78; 9.81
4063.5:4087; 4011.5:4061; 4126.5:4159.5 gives 1.17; 9.98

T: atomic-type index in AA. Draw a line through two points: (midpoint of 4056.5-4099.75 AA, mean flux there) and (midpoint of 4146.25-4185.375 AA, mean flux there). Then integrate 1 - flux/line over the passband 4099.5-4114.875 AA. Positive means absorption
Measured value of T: 3.1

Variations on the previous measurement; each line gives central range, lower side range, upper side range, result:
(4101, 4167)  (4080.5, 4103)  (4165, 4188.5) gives -2.8 AA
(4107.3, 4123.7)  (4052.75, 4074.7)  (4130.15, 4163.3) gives 1.1 AA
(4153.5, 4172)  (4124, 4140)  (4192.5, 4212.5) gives -0.5 AA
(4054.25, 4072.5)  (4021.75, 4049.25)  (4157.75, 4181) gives 0.3 AA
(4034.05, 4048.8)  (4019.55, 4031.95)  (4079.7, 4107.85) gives -0.6 AA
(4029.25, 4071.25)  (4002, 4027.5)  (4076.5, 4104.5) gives -3.4 AA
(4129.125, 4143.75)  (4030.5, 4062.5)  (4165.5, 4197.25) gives 0.1 AA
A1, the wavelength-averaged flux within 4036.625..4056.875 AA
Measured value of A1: 10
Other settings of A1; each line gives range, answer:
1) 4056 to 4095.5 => 9.51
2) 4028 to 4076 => 9.91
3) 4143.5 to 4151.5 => 10.1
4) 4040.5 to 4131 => 9.2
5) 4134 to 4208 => 9.7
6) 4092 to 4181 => 9.27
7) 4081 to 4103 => 8.28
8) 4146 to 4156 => 10.2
